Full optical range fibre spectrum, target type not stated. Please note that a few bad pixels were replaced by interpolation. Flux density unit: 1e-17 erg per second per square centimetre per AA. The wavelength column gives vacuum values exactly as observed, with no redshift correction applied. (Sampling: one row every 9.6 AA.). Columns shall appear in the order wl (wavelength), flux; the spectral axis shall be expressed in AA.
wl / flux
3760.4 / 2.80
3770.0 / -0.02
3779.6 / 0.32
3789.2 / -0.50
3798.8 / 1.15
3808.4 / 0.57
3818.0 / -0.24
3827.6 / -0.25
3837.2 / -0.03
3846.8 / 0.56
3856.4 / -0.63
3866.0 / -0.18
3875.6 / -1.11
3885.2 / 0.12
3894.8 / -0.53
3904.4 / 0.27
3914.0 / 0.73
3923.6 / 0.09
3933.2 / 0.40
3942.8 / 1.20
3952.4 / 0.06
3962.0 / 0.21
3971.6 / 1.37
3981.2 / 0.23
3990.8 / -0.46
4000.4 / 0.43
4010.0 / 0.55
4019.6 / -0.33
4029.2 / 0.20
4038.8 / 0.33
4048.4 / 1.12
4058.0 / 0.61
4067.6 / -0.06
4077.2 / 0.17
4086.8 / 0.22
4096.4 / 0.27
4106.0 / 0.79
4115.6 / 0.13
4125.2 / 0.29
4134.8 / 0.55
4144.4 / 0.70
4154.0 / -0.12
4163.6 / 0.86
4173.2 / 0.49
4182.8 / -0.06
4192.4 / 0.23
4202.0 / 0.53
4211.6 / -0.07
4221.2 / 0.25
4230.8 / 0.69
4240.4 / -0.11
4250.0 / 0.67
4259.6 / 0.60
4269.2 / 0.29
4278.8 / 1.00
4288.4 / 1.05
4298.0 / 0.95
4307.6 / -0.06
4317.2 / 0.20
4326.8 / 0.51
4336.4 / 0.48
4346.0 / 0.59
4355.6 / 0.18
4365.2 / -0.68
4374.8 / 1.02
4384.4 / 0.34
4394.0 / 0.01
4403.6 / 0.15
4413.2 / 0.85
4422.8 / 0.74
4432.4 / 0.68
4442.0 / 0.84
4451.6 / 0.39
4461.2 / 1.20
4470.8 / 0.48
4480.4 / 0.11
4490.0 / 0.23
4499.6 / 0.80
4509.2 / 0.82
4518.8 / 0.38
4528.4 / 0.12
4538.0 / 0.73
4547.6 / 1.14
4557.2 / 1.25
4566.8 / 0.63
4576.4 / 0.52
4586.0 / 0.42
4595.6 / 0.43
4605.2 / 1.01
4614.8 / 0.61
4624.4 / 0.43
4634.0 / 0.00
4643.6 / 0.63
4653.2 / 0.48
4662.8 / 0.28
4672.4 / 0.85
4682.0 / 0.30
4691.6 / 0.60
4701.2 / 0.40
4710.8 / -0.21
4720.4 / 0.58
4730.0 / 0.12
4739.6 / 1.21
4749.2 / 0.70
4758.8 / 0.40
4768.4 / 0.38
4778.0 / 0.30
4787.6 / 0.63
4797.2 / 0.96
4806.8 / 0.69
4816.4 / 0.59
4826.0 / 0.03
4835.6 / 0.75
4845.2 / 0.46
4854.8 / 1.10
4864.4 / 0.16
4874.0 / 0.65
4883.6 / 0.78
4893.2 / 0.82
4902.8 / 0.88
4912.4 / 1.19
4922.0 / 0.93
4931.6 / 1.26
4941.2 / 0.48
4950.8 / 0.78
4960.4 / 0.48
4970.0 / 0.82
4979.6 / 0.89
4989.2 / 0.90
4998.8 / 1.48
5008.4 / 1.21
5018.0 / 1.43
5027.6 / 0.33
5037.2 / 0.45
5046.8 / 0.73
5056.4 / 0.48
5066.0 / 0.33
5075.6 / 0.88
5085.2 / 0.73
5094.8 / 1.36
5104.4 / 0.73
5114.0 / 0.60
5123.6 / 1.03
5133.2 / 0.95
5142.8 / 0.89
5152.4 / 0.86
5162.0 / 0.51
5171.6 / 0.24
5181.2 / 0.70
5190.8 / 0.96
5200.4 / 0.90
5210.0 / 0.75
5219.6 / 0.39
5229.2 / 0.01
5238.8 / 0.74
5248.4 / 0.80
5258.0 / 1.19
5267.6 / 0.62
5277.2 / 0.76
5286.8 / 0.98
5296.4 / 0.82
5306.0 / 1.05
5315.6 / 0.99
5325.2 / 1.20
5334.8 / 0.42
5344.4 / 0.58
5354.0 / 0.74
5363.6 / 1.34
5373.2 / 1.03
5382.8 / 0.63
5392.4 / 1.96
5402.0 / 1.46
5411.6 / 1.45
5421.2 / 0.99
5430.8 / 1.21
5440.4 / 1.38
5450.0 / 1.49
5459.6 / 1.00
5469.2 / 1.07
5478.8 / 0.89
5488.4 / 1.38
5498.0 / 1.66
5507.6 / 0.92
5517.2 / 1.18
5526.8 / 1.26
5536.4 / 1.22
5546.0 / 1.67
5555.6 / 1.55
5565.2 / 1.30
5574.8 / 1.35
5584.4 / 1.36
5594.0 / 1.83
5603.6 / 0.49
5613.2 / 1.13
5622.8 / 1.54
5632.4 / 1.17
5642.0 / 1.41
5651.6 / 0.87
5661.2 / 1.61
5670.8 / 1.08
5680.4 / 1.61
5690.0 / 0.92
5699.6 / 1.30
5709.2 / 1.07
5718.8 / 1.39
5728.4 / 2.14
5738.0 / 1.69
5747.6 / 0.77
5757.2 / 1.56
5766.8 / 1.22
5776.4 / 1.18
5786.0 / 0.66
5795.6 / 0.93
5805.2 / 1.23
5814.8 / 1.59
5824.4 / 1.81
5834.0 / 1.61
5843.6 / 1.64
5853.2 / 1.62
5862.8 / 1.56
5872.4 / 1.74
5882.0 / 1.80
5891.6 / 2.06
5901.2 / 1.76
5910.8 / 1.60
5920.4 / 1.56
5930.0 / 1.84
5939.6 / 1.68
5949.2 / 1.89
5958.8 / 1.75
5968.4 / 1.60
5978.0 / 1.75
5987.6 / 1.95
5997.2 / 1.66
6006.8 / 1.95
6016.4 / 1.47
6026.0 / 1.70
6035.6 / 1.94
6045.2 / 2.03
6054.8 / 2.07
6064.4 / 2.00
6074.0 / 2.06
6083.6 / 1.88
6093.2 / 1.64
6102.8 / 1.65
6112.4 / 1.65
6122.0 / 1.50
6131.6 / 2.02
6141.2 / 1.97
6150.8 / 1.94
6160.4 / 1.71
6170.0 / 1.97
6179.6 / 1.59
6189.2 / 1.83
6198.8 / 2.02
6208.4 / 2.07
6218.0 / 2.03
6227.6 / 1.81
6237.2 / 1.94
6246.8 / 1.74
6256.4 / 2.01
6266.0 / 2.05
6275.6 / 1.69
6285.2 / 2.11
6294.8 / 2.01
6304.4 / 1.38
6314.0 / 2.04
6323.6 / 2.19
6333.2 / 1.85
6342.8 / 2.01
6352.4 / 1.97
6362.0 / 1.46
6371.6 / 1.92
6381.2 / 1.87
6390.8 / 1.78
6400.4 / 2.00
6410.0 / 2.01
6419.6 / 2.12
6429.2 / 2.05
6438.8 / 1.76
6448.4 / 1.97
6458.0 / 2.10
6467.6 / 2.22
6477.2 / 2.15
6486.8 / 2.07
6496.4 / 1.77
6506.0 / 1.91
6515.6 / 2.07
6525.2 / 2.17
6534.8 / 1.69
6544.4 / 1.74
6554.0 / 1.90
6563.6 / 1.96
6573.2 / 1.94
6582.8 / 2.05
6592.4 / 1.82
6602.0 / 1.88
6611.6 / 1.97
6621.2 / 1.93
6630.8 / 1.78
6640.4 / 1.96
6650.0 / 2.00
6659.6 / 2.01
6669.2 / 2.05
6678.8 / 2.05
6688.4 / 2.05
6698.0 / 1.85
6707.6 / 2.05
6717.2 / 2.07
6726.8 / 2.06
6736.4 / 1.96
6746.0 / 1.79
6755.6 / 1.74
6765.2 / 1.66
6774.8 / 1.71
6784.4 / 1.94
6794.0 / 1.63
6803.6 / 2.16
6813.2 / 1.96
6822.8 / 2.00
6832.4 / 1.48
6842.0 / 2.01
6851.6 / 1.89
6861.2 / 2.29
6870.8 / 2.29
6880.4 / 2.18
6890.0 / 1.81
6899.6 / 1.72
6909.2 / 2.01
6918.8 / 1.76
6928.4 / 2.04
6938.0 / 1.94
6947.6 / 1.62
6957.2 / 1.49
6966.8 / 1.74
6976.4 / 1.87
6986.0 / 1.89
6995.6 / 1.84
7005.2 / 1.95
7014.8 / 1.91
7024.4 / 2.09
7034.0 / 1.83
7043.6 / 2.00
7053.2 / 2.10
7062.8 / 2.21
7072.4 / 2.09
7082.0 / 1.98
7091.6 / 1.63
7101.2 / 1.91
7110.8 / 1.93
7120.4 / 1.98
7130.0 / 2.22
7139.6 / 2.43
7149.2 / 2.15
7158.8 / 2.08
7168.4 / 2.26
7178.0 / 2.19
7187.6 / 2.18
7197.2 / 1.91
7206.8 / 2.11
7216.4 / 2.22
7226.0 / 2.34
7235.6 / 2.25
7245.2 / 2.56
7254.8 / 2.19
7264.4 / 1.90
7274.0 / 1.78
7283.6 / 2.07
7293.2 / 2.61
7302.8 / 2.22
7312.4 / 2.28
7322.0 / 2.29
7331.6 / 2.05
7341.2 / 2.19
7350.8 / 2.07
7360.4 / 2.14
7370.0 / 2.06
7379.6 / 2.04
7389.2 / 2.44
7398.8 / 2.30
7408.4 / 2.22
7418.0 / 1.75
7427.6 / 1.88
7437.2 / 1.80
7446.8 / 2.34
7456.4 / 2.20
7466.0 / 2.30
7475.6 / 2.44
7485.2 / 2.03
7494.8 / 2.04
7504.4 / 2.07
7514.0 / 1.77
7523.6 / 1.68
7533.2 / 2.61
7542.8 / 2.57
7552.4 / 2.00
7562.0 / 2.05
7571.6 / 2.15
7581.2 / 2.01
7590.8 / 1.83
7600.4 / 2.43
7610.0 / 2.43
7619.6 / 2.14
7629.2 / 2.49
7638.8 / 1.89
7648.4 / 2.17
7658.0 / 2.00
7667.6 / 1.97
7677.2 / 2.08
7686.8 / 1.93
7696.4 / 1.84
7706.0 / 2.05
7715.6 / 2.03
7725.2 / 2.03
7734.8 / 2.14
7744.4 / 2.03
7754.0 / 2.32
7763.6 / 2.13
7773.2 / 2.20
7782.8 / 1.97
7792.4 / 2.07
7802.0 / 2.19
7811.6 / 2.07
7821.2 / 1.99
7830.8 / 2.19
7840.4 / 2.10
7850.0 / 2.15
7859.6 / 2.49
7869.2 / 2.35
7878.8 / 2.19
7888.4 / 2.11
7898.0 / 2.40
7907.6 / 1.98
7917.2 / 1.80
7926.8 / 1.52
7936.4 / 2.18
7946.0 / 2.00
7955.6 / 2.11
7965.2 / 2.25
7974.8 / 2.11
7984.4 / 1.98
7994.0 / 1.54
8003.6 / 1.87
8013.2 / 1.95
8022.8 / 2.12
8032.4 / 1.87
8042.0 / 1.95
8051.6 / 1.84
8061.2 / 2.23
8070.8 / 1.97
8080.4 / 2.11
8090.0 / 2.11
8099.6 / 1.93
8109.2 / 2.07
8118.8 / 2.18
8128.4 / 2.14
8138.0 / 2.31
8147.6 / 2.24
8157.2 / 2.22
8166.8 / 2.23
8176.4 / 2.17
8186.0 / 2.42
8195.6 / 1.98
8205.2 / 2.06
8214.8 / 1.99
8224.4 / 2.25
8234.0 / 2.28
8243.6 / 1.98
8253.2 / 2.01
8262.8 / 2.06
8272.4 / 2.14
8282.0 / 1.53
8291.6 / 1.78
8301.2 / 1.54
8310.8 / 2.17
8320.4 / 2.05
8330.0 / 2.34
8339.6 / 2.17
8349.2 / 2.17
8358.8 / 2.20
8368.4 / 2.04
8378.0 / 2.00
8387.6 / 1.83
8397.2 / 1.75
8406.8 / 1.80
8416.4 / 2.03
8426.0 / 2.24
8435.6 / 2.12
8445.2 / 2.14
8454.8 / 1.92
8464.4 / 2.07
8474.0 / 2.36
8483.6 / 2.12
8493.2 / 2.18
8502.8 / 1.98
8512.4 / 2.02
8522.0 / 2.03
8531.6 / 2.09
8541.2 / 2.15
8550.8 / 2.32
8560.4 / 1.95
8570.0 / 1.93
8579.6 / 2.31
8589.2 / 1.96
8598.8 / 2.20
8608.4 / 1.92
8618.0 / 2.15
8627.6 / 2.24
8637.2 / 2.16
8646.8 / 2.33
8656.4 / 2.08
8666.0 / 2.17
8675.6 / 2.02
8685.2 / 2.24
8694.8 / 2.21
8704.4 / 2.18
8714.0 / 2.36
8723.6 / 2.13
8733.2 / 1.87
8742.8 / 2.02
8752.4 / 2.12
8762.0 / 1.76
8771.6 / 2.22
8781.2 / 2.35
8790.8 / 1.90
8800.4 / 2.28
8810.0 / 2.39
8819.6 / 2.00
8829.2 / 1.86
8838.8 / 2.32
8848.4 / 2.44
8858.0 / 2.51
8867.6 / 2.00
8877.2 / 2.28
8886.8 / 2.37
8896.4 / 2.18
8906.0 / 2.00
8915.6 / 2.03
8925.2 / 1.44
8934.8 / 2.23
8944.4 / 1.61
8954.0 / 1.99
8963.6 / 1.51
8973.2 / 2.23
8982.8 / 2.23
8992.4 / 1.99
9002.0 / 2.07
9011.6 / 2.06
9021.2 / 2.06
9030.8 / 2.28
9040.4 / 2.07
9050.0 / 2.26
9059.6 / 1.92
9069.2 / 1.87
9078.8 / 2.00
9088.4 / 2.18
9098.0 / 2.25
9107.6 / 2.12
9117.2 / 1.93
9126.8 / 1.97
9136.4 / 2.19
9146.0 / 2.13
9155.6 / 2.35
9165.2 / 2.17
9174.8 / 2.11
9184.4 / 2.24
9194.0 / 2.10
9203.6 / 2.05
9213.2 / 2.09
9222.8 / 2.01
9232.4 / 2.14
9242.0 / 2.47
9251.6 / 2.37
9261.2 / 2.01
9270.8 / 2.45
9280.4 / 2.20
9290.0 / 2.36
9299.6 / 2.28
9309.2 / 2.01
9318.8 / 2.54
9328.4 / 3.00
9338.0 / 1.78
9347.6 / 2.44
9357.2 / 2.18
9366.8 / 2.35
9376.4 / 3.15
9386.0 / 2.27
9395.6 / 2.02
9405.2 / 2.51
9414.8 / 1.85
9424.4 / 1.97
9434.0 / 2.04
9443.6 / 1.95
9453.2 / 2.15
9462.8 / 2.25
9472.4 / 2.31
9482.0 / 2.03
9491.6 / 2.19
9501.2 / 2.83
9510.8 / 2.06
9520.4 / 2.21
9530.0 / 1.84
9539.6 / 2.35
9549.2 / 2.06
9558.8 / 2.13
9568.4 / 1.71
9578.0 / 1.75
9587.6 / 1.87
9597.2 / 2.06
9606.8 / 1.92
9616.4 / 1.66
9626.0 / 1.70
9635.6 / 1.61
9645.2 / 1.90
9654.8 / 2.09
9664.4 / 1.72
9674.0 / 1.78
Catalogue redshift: 0.34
